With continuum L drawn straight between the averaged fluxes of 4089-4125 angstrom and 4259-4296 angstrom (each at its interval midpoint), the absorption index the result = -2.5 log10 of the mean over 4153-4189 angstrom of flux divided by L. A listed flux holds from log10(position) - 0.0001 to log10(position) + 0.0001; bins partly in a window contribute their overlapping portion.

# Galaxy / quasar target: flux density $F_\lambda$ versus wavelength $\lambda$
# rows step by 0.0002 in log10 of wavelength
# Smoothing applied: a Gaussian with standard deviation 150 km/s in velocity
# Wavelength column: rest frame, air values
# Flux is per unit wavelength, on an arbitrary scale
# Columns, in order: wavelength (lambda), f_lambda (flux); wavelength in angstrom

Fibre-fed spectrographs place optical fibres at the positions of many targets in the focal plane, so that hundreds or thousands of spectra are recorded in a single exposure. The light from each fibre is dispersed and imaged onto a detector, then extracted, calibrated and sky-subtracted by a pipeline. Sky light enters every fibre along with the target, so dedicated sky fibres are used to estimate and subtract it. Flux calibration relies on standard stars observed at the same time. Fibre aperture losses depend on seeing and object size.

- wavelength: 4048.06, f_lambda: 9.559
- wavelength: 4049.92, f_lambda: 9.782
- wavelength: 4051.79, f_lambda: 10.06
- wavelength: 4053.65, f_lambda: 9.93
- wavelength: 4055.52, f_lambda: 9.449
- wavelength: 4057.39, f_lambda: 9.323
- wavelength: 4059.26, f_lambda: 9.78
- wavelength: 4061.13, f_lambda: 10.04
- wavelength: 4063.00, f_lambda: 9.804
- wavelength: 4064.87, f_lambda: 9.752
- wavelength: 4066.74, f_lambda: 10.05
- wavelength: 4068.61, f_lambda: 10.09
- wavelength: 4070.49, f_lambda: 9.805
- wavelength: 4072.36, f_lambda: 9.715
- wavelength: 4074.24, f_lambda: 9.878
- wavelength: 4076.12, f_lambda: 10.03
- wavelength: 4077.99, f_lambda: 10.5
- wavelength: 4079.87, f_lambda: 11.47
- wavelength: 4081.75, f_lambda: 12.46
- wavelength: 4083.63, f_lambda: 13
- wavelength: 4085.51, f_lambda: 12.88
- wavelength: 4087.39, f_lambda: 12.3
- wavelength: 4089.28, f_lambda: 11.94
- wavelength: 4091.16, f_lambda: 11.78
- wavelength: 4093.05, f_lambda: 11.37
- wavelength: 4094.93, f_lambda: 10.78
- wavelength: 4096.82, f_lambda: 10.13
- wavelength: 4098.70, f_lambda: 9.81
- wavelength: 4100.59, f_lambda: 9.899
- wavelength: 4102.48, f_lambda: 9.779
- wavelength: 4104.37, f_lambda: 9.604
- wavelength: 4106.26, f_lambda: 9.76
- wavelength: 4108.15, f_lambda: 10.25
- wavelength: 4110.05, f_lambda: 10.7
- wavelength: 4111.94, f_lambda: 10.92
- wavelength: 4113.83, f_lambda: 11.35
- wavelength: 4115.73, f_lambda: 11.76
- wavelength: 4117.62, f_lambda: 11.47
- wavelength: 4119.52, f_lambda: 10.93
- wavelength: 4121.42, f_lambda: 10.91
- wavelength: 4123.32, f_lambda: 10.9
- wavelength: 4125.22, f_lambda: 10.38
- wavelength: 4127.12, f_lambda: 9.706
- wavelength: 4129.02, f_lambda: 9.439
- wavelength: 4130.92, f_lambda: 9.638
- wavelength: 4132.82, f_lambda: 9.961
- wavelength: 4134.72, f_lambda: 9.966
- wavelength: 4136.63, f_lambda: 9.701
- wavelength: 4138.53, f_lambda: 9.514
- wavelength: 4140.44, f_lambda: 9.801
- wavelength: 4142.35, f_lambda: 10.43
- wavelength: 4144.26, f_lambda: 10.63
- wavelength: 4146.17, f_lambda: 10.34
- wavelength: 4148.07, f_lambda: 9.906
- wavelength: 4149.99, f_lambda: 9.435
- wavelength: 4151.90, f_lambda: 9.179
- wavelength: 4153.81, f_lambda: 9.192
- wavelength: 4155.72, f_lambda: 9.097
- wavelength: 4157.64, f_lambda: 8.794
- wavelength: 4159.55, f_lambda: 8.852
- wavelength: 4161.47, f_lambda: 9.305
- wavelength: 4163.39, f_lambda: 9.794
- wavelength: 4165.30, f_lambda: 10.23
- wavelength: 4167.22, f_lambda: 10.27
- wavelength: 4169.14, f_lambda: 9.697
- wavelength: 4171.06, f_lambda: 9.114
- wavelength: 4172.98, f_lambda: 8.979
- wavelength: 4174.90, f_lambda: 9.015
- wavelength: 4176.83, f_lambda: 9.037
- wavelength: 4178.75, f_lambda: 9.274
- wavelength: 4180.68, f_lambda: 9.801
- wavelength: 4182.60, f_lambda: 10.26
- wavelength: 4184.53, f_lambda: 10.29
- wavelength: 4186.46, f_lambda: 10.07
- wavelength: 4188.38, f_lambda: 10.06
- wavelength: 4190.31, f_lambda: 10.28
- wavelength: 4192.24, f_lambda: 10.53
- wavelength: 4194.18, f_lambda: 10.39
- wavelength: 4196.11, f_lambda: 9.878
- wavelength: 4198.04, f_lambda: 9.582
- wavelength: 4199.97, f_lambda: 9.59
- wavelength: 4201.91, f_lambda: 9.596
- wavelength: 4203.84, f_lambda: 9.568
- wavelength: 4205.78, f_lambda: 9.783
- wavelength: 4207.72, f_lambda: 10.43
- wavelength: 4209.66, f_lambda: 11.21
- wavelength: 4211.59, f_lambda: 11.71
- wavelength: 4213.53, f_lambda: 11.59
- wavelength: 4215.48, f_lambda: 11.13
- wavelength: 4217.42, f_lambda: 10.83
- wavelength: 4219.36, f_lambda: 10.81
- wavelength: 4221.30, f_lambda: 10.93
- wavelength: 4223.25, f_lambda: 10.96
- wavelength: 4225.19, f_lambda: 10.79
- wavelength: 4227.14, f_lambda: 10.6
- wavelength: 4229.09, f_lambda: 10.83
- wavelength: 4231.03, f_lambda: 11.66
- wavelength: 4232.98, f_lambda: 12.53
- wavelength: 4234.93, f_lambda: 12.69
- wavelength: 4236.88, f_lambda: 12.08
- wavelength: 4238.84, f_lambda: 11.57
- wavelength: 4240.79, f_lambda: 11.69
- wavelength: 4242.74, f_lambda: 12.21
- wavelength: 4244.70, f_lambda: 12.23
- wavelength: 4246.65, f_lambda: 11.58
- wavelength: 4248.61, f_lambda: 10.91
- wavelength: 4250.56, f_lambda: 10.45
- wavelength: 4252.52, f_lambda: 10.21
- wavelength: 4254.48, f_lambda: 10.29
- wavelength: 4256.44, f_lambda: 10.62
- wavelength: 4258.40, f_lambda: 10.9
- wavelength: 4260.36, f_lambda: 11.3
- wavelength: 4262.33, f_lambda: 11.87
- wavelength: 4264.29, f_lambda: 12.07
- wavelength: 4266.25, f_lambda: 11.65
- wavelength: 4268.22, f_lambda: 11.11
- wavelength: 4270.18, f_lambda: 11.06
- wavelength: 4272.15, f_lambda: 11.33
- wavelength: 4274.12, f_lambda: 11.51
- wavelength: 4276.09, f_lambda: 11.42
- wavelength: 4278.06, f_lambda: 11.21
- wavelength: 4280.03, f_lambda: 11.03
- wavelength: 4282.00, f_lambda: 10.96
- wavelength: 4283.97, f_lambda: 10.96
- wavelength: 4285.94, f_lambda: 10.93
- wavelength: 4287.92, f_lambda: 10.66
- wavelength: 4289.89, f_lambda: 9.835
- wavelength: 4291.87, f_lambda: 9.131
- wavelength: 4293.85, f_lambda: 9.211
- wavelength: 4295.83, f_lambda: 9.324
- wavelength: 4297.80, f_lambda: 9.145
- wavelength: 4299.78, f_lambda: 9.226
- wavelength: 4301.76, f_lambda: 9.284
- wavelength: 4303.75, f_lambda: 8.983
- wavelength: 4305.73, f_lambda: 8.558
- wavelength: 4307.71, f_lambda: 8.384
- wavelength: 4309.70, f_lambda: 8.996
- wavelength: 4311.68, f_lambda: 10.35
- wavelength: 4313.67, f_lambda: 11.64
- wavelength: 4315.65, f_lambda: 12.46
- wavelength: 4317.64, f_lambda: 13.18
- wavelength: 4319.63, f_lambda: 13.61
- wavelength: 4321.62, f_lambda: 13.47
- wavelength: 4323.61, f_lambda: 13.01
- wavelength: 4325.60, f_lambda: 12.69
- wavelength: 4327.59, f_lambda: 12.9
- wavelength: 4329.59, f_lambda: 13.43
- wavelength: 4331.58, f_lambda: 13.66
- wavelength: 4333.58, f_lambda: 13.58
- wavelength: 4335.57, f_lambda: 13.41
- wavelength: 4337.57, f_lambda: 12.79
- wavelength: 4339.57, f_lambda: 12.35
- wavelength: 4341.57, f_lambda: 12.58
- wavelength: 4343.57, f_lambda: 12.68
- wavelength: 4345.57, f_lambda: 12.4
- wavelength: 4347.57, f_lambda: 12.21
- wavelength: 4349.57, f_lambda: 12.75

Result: 0.13 mag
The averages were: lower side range 10.7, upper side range 10.9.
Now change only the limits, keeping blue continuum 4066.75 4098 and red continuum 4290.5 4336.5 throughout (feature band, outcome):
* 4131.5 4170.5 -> 0.149 mag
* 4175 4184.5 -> 0.161 mag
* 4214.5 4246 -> -0.030 mag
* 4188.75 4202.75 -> 0.120 mag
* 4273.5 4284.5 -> -0.001 mag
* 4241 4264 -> -0.002 mag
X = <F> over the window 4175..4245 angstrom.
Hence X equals 10.7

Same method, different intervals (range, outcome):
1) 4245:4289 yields 11.1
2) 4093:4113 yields 10.2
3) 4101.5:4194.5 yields 9.97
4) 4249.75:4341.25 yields 11.2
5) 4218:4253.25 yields 11.4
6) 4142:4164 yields 9.55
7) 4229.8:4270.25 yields 11.5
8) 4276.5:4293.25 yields 10.6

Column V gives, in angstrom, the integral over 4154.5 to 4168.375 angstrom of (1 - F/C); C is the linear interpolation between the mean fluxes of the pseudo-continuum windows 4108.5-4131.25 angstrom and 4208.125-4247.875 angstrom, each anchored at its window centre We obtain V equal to 1.9 angstrom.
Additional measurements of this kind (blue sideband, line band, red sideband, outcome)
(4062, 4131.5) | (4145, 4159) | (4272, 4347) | 1.8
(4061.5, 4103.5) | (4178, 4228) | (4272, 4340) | 2.8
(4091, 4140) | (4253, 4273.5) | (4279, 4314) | -2.7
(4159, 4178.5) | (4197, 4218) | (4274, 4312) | -1.9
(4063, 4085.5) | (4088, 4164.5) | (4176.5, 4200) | 1.3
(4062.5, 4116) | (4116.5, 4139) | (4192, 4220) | 0.9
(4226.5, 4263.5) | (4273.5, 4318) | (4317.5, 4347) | 7.6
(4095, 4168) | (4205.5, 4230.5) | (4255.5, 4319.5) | -1.4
